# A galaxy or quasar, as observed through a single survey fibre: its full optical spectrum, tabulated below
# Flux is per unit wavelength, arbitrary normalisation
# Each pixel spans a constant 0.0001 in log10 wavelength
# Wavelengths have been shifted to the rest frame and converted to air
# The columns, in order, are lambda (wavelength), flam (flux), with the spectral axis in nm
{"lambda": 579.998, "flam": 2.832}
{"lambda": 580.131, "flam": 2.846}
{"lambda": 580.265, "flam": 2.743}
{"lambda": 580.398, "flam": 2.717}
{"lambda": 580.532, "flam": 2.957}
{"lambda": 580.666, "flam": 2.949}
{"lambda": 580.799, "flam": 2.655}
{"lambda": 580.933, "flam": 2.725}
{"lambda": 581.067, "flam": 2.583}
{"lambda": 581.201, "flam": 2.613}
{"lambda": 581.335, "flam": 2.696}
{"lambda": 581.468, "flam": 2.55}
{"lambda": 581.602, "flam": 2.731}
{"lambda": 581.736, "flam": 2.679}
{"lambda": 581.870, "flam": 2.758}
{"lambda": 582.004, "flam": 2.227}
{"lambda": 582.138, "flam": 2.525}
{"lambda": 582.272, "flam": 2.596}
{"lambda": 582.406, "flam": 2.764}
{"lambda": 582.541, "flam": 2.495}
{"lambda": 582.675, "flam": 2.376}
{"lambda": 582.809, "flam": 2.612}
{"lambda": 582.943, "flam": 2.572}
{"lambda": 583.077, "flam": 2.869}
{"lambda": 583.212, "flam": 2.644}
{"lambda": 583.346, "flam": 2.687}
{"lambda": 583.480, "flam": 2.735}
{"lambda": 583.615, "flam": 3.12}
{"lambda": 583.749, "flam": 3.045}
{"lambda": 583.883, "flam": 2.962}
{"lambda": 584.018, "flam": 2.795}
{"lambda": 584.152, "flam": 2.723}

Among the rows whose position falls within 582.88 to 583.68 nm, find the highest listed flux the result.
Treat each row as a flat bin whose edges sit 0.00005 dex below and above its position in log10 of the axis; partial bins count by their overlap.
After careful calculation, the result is 3.12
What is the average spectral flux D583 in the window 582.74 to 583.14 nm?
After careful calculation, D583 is 2.69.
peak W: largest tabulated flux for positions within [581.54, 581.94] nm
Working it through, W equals 2.758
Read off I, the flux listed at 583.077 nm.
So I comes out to 2.869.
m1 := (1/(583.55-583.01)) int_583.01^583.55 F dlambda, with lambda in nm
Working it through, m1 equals 2.73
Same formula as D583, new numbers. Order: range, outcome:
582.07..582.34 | 2.56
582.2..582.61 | 2.61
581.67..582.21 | 2.55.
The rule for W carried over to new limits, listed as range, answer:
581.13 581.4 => 2.696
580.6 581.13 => 2.949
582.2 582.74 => 2.764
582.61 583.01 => 2.612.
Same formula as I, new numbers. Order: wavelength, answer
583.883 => 2.962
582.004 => 2.227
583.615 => 3.12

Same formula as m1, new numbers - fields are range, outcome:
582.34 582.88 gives 2.56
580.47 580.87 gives 2.85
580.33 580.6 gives 2.84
